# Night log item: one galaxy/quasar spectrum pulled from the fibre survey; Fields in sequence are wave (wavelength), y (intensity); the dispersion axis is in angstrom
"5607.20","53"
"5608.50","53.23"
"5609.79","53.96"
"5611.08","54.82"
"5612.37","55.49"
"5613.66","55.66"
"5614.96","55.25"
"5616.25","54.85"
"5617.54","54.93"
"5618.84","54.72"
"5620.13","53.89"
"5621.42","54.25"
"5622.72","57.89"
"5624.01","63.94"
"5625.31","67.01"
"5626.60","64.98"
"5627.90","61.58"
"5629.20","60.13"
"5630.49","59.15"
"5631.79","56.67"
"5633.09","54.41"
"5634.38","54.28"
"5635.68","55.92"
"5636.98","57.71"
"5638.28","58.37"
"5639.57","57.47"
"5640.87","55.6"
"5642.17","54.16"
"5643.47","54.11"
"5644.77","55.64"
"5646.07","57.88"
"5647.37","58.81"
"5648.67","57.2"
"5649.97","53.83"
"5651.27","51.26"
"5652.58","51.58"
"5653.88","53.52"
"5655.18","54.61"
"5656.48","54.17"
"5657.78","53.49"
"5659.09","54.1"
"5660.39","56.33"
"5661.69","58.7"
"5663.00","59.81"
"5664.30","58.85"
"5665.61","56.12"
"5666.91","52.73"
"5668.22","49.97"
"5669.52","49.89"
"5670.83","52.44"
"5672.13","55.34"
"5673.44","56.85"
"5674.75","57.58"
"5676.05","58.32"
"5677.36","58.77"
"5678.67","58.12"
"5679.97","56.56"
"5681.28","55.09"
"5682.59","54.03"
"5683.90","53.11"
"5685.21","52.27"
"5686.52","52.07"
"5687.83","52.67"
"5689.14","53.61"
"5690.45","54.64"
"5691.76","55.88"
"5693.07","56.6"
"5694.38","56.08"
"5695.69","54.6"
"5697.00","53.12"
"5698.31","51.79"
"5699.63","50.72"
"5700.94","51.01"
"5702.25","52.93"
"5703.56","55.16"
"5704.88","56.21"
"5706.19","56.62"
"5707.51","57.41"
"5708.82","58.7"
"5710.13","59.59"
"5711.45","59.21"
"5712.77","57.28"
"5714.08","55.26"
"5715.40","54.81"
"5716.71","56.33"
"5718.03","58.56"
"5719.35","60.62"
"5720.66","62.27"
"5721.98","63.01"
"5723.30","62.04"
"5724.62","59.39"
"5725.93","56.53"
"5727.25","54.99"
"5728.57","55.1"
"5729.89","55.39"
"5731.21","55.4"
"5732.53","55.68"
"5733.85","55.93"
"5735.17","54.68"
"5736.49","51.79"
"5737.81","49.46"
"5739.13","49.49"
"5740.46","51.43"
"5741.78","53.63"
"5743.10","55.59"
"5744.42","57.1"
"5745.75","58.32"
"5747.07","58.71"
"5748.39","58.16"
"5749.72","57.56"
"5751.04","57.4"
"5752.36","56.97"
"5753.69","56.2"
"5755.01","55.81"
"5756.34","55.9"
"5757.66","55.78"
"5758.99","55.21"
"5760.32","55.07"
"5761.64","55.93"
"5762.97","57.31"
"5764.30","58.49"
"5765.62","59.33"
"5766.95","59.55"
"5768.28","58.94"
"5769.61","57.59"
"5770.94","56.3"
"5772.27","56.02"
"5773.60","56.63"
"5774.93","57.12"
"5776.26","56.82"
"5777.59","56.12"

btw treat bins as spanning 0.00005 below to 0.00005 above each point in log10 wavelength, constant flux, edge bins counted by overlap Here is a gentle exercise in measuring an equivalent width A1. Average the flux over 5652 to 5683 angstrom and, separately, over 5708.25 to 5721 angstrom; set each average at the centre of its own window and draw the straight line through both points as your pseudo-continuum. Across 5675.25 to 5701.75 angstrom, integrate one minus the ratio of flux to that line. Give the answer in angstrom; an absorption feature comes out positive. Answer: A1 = 1.0 angstrom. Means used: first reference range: 55.3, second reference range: 58.2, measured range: 54.5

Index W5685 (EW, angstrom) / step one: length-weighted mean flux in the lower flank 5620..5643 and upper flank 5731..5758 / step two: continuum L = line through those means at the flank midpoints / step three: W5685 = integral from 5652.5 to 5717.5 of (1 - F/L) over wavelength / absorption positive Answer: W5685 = 1.96 angstrom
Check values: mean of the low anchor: 58.3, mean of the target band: 55.1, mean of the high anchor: 55.3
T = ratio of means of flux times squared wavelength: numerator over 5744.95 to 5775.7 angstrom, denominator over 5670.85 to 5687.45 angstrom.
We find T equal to 1.1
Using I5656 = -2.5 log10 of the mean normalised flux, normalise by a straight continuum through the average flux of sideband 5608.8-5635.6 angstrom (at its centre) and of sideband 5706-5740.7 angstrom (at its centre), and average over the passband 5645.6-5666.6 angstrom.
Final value 0.03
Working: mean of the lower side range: 57.3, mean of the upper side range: 56.6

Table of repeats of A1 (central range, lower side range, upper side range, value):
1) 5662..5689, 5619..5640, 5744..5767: 1.4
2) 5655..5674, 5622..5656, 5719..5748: 0.7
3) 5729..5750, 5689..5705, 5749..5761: 0.3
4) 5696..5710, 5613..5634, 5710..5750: 0.6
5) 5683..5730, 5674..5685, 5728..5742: -1.0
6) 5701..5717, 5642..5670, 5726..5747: -0.5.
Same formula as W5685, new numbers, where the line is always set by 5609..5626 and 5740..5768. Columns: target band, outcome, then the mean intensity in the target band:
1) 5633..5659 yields 0.7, 55.2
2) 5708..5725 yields -0.7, 59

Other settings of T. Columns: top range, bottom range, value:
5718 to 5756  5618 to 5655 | 1.03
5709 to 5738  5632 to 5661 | 1.06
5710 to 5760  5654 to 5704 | 1.05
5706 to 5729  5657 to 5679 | 1.06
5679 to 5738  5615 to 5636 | 0.99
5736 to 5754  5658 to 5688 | 1.02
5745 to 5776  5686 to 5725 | 1.03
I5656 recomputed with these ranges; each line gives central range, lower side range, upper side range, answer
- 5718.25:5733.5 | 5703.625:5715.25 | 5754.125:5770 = -0.02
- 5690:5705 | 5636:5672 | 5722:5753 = 0.03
